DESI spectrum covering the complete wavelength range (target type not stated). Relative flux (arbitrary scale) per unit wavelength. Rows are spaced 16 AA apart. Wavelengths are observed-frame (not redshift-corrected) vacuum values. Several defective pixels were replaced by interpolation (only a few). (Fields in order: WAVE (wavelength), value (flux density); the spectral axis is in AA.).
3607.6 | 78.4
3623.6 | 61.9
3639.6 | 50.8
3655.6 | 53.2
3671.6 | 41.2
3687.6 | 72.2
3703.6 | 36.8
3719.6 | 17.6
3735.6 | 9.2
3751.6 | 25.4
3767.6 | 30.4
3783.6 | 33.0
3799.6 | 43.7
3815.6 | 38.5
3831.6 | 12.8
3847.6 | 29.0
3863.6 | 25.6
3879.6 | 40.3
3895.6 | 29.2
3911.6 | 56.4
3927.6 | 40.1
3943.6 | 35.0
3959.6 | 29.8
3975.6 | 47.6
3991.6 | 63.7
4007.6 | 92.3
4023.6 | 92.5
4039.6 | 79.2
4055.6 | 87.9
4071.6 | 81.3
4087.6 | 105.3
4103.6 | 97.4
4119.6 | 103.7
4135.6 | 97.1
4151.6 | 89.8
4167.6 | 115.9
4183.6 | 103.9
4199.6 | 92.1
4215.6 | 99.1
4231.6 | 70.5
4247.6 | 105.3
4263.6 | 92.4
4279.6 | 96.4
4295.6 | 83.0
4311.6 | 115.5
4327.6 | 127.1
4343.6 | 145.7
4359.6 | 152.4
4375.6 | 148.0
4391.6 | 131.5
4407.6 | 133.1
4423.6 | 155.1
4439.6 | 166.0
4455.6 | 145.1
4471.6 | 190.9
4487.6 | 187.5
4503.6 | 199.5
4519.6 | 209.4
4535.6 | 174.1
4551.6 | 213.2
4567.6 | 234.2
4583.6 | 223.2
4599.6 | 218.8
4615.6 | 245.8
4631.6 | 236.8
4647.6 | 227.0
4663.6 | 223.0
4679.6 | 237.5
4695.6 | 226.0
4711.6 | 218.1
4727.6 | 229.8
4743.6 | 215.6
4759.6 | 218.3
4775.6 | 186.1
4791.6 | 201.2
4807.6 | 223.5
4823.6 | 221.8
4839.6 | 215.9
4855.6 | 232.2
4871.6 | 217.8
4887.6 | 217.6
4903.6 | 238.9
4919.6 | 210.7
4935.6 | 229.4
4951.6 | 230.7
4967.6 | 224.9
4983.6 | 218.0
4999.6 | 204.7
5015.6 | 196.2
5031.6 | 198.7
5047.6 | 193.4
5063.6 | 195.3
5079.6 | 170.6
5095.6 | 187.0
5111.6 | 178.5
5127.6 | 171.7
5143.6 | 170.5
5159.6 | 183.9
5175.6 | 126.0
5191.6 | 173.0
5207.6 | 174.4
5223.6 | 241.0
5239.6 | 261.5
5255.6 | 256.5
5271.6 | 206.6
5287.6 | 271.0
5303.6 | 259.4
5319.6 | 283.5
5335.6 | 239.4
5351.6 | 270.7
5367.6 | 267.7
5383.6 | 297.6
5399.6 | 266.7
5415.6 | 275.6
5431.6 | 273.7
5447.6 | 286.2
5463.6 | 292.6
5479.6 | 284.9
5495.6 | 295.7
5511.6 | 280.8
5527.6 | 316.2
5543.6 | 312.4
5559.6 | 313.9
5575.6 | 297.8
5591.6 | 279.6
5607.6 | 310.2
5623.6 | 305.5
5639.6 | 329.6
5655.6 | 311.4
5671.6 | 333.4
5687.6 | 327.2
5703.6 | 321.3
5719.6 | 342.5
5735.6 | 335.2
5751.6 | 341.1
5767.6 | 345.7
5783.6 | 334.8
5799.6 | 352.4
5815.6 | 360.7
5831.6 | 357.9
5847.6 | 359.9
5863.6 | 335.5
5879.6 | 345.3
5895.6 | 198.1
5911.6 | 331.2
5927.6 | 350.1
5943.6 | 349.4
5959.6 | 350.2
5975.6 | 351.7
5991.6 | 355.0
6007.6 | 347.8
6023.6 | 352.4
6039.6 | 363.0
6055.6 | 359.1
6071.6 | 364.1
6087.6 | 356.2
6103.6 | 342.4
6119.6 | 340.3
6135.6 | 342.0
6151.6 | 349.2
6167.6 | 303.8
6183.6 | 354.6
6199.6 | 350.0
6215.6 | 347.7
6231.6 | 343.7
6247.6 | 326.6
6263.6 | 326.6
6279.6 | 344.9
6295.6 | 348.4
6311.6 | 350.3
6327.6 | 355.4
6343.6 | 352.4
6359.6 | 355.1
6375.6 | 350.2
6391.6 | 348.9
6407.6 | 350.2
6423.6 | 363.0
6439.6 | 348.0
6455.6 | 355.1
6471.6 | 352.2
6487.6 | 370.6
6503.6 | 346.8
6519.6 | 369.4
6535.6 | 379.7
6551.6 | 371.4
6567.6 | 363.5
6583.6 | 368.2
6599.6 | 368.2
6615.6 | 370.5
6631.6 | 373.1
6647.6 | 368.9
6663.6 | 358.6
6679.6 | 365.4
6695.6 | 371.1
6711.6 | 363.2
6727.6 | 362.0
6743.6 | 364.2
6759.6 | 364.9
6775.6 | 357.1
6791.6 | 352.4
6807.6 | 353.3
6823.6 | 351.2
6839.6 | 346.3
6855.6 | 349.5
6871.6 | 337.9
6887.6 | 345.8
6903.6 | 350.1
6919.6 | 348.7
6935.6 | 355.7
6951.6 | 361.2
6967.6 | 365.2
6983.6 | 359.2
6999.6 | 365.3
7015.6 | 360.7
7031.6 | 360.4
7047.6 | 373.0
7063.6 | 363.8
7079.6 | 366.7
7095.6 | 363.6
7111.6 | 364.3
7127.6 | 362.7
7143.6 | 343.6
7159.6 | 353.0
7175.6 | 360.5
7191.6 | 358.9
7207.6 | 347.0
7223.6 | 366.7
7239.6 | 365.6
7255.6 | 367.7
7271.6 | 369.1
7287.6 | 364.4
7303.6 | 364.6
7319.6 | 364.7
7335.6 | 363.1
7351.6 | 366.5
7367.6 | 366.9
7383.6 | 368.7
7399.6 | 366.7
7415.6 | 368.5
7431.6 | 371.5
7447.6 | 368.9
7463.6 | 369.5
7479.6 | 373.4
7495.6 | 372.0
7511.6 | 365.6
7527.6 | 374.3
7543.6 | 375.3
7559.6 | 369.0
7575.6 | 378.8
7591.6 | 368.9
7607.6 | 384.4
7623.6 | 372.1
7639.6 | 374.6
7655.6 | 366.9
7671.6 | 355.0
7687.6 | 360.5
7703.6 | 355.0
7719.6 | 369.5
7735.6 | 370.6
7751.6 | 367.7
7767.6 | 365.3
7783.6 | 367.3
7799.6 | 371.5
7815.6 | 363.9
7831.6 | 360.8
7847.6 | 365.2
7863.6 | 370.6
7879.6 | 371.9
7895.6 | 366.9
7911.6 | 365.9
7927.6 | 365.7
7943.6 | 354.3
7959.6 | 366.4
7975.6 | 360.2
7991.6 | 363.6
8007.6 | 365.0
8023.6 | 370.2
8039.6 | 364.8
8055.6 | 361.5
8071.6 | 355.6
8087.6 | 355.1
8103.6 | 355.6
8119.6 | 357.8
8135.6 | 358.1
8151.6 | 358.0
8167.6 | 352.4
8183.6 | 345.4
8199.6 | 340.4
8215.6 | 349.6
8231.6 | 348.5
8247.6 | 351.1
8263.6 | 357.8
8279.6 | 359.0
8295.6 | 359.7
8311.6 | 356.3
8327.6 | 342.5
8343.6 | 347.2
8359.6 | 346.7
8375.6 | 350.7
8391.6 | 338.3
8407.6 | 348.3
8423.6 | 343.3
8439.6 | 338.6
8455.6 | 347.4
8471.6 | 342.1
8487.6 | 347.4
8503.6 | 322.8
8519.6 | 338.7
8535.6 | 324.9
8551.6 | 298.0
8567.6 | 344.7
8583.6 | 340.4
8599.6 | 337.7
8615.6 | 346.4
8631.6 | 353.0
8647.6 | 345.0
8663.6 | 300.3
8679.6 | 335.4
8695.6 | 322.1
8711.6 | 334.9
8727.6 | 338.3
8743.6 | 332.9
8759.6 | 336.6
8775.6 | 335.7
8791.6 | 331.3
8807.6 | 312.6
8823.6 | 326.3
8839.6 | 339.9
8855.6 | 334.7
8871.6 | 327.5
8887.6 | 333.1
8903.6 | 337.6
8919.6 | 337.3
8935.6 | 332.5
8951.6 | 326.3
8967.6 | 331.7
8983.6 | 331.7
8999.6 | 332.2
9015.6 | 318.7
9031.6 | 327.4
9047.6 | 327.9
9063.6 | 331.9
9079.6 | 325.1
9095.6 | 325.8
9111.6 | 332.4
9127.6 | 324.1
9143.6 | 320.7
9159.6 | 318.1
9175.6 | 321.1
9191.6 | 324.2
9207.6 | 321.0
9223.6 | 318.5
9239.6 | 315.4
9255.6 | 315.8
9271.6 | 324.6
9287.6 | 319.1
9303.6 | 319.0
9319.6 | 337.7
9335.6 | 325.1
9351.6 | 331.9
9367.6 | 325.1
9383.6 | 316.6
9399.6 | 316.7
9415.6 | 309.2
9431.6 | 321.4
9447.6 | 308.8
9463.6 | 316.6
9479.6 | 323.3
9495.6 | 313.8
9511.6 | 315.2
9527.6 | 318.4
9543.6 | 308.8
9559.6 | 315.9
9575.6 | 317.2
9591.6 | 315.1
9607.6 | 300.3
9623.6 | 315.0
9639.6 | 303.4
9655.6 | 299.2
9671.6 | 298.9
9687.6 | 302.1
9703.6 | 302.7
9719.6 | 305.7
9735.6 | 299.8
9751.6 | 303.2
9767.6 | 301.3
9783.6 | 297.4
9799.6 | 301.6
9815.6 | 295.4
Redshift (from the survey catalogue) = 0.00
